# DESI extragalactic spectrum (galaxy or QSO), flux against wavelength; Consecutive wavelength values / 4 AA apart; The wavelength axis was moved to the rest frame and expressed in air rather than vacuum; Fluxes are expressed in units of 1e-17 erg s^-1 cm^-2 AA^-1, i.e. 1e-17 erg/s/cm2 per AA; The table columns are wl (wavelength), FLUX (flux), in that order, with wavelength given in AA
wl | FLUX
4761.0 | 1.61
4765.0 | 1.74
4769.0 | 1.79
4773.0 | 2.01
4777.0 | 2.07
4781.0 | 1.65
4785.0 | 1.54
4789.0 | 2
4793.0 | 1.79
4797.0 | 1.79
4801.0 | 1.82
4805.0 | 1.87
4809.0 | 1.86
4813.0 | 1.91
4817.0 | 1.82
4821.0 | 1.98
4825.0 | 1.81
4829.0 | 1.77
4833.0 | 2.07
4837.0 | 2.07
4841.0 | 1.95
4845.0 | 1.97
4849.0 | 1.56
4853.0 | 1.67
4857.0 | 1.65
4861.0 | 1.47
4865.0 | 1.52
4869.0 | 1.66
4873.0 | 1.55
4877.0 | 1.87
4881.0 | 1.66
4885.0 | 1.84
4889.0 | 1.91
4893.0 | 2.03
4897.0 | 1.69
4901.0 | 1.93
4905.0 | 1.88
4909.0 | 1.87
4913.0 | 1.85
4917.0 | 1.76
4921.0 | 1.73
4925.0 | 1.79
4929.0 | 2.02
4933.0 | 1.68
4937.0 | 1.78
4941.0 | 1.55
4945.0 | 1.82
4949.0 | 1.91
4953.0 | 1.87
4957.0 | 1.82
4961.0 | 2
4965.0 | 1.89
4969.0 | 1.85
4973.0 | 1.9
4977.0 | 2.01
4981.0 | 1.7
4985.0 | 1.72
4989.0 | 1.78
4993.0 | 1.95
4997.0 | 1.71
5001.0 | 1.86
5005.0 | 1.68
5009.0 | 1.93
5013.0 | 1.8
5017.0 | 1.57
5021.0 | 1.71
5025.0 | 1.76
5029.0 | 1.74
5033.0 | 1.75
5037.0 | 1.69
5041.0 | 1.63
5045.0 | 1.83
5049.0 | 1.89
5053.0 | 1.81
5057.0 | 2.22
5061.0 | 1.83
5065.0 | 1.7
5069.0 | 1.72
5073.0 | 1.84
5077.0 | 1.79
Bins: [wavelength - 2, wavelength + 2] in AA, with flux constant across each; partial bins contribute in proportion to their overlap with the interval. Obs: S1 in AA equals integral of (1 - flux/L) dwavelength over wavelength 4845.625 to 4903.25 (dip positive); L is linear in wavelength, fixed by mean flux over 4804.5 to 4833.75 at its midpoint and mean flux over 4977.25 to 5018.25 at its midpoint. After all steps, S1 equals 4.0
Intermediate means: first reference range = 1.88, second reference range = 1.78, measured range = 1.72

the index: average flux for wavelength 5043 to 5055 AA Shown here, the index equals 1.84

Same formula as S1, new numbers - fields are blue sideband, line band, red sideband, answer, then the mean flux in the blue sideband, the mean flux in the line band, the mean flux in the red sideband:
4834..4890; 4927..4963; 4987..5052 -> -1.5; 1.74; 1.83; 1.77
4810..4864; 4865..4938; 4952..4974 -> 2.2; 1.82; 1.8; 1.89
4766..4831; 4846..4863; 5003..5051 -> 1.9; 1.84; 1.61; 1.75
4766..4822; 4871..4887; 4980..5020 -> 0.7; 1.85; 1.73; 1.77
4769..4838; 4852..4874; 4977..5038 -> 3.0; 1.87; 1.58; 1.77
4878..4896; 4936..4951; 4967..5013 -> 0.6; 1.85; 1.76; 1.83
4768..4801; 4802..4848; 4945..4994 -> -1.7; 1.83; 1.91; 1.86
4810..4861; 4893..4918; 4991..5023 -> -0.5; 1.84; 1.85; 1.78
